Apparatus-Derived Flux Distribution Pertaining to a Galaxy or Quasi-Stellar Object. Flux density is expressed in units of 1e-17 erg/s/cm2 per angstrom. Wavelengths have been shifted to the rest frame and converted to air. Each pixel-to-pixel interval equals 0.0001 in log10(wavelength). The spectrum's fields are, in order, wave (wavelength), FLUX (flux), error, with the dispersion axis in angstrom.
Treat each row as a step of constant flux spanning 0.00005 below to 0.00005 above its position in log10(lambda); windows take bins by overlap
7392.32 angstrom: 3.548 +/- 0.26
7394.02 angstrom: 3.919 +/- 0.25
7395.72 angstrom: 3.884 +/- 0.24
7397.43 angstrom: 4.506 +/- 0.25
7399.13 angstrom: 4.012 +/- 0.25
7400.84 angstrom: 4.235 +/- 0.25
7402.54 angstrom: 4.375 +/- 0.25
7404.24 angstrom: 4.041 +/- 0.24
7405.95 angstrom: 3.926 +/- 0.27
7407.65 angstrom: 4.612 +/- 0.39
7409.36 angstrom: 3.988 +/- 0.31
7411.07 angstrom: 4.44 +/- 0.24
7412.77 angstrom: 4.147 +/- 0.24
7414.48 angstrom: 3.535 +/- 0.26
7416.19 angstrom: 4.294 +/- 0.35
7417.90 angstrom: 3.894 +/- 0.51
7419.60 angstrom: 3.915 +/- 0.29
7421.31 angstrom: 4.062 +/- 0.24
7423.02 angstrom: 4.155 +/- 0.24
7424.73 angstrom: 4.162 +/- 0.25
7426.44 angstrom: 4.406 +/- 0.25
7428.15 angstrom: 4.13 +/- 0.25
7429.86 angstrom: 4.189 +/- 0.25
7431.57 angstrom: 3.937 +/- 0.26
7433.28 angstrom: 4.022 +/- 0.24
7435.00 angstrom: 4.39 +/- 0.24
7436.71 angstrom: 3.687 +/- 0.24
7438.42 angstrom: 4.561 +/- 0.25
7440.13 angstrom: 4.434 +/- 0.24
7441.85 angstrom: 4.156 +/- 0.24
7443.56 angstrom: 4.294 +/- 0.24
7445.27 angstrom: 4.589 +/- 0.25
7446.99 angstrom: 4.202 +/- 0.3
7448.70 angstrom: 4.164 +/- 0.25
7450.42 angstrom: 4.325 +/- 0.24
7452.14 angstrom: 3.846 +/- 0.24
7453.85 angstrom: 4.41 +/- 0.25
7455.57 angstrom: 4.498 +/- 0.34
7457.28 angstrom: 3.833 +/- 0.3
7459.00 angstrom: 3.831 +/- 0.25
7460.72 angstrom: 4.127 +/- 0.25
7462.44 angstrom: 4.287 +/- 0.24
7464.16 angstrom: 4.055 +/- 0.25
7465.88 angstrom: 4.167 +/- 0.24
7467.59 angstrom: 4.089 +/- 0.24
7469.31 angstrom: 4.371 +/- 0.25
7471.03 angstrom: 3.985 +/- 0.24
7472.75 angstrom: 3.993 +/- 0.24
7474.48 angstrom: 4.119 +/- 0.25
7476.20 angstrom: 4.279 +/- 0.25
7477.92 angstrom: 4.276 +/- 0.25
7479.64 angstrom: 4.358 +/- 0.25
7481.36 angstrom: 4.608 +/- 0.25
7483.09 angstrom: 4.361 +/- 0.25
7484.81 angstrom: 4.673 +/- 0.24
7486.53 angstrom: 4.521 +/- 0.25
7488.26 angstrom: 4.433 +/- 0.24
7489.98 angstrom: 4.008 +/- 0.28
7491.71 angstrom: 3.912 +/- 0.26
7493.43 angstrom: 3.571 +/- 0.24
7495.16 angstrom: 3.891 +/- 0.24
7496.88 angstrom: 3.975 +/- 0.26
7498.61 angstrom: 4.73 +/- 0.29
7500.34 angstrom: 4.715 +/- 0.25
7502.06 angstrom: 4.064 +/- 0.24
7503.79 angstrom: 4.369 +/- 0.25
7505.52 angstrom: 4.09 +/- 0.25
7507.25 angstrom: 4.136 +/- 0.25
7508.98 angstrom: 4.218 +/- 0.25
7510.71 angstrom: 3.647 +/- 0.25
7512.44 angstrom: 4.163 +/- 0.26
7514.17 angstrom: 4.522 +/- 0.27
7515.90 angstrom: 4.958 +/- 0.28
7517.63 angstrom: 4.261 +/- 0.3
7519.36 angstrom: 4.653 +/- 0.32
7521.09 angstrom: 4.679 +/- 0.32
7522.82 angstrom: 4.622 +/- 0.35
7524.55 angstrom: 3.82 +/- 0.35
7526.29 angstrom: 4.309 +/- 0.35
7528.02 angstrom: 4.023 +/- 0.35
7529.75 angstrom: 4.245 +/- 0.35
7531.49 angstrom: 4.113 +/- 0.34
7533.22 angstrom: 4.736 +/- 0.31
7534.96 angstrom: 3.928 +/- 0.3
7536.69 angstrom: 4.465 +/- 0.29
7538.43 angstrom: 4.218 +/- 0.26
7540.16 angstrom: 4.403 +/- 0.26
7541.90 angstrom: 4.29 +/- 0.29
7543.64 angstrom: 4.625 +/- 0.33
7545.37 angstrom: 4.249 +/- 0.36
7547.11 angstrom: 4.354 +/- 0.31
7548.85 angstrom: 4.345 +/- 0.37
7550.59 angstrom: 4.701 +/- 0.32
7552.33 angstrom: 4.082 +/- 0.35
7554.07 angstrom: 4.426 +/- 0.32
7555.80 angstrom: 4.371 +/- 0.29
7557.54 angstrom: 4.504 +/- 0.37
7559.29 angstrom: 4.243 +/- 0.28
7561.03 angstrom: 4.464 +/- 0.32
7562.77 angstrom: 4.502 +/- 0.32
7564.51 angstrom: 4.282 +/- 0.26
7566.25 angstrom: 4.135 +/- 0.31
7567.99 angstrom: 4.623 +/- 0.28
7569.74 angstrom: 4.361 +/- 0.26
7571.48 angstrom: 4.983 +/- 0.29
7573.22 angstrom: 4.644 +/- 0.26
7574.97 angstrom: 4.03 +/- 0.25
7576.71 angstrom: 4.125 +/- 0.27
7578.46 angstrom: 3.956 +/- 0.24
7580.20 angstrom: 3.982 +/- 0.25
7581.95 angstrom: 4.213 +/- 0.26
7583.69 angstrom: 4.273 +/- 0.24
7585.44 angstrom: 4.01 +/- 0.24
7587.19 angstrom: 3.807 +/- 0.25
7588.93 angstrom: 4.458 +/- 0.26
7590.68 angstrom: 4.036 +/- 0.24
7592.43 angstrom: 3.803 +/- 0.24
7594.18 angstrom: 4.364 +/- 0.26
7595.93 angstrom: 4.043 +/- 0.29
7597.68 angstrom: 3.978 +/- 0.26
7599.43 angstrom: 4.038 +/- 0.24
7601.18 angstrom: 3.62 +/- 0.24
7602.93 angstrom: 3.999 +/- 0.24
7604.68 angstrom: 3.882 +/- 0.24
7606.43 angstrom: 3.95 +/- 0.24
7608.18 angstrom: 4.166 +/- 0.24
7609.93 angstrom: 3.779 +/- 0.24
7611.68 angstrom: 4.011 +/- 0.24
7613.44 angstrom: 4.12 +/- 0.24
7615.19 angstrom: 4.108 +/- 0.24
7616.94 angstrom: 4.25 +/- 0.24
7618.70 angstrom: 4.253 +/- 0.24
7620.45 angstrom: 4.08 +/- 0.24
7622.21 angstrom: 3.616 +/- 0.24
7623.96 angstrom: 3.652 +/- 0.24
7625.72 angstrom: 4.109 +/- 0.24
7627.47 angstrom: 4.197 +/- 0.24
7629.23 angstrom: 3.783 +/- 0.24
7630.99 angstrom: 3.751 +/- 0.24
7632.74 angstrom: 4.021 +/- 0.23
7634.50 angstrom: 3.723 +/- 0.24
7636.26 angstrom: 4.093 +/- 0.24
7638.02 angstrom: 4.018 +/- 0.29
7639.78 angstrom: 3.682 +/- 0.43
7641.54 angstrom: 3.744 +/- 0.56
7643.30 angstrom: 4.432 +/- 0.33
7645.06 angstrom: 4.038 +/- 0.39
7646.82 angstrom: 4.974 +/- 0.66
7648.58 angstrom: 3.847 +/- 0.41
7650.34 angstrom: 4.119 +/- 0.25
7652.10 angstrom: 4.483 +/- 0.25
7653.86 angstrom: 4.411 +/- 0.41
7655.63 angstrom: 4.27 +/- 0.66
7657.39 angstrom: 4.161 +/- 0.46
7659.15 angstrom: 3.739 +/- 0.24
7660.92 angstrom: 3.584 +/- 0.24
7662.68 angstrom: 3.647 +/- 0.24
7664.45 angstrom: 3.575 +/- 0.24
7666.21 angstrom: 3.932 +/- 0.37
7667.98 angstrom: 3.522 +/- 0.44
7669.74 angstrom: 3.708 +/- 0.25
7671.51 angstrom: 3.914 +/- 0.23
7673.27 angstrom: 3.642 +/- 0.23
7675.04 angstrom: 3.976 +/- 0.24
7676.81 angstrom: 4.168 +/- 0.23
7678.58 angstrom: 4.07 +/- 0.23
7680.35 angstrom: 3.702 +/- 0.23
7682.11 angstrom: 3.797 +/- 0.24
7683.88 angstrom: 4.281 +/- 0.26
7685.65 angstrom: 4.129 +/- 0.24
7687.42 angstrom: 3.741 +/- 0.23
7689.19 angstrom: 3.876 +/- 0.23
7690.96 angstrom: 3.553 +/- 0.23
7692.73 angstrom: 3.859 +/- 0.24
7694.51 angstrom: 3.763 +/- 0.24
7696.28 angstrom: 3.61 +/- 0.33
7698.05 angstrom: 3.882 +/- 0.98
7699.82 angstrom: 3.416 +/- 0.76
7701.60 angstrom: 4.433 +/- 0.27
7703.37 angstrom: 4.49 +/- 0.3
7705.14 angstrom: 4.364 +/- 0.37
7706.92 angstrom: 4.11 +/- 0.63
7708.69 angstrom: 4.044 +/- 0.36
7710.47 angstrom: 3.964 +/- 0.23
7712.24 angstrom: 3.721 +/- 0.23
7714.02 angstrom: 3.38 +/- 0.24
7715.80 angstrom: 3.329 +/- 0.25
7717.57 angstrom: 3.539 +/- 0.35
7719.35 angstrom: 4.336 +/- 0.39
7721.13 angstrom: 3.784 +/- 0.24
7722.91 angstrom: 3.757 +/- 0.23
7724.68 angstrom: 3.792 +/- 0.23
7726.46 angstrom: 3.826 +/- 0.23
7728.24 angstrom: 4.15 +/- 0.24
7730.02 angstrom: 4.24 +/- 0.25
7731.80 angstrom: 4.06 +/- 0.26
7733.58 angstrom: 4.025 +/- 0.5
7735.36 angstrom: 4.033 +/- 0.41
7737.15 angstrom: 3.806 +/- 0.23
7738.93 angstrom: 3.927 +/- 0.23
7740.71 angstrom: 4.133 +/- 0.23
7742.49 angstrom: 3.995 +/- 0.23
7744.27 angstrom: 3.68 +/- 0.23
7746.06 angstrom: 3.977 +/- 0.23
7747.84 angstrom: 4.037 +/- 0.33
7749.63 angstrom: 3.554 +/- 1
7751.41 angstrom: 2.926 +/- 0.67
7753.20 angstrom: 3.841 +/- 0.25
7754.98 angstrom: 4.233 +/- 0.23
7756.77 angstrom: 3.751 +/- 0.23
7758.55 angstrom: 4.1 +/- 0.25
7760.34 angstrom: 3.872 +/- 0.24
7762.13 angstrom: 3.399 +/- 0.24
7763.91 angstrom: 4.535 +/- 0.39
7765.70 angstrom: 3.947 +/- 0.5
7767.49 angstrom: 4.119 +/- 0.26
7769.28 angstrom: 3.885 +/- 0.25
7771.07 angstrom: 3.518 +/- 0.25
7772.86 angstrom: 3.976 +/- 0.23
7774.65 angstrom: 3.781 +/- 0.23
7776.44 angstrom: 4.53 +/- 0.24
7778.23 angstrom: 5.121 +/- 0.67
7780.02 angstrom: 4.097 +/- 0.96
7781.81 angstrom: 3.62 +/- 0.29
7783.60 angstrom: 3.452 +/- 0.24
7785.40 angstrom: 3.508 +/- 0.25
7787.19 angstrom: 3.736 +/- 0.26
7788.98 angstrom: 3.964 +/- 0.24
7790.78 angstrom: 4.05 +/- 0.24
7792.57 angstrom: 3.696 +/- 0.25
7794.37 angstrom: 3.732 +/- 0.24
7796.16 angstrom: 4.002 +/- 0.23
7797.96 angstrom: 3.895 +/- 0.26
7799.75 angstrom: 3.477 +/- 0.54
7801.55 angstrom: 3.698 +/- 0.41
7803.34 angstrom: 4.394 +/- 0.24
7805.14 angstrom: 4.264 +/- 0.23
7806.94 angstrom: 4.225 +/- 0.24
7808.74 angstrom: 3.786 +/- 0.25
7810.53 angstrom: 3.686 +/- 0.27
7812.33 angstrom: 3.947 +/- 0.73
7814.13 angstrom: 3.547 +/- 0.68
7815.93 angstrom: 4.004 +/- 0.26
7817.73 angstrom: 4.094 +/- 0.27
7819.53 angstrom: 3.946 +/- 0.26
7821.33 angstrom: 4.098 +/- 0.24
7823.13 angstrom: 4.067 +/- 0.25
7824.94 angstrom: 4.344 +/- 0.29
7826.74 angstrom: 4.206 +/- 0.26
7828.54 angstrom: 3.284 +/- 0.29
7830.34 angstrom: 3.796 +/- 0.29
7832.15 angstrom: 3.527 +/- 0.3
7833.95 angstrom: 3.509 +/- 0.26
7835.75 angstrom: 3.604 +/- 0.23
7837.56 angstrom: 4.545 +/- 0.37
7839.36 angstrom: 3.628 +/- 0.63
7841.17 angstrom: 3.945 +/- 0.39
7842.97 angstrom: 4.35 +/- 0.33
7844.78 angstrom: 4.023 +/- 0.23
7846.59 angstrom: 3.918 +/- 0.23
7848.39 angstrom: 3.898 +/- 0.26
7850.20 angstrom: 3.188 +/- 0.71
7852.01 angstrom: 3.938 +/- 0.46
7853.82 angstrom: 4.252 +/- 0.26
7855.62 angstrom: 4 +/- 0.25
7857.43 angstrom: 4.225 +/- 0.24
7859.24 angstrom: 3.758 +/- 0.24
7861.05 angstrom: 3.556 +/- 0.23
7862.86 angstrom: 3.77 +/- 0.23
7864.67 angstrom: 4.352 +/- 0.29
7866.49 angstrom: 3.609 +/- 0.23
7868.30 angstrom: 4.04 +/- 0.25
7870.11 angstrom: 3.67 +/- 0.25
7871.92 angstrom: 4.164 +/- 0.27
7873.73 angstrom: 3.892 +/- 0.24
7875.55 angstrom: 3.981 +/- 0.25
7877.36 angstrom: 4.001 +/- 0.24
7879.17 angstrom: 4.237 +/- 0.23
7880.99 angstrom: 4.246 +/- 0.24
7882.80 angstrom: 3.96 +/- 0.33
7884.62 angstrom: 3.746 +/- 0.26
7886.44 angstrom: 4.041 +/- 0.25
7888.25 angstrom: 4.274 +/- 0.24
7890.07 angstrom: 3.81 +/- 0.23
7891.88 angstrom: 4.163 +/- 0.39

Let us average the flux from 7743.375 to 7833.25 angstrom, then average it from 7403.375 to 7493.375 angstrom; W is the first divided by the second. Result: 0.9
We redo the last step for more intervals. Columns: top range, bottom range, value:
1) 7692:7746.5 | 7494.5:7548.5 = 0.91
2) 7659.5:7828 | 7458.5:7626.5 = 0.93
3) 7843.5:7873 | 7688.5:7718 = 1.01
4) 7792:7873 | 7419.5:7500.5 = 0.93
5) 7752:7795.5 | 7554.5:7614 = 0.94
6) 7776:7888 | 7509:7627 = 0.93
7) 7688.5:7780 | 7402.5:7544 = 0.93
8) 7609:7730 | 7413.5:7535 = 0.94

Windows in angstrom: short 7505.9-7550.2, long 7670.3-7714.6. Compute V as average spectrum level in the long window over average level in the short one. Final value 0.9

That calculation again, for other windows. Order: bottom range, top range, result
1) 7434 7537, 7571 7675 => 0.95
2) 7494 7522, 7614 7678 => 0.92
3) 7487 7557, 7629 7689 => 0.92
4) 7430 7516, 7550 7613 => 0.99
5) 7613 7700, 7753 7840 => 0.99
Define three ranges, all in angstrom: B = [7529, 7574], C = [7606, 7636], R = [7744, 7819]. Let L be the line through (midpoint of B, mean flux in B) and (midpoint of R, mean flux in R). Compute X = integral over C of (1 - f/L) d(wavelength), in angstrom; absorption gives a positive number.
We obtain 1.90 angstrom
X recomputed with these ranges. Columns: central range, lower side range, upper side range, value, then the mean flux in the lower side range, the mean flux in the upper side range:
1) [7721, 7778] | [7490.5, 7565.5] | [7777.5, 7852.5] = 0.9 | 4.3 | 3.9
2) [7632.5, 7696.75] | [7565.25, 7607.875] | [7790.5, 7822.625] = 1.9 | 4.14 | 3.92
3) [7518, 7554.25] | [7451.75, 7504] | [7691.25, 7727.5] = -2.0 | 4.21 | 3.87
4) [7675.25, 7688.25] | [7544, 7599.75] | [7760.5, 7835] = 0.4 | 4.27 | 3.91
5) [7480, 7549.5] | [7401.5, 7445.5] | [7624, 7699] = -3.8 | 4.16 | 3.94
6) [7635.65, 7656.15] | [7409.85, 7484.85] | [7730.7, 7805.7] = -0.8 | 4.18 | 3.91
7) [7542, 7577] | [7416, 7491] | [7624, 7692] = -2.8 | 4.21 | 3.95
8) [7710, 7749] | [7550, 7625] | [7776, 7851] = 1.2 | 4.16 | 3.91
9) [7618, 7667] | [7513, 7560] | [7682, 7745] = 1.2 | 4.37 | 3.91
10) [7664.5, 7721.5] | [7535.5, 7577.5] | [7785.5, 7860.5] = 3.7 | 4.39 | 3.9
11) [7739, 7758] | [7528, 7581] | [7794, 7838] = 0.9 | 4.34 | 3.9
